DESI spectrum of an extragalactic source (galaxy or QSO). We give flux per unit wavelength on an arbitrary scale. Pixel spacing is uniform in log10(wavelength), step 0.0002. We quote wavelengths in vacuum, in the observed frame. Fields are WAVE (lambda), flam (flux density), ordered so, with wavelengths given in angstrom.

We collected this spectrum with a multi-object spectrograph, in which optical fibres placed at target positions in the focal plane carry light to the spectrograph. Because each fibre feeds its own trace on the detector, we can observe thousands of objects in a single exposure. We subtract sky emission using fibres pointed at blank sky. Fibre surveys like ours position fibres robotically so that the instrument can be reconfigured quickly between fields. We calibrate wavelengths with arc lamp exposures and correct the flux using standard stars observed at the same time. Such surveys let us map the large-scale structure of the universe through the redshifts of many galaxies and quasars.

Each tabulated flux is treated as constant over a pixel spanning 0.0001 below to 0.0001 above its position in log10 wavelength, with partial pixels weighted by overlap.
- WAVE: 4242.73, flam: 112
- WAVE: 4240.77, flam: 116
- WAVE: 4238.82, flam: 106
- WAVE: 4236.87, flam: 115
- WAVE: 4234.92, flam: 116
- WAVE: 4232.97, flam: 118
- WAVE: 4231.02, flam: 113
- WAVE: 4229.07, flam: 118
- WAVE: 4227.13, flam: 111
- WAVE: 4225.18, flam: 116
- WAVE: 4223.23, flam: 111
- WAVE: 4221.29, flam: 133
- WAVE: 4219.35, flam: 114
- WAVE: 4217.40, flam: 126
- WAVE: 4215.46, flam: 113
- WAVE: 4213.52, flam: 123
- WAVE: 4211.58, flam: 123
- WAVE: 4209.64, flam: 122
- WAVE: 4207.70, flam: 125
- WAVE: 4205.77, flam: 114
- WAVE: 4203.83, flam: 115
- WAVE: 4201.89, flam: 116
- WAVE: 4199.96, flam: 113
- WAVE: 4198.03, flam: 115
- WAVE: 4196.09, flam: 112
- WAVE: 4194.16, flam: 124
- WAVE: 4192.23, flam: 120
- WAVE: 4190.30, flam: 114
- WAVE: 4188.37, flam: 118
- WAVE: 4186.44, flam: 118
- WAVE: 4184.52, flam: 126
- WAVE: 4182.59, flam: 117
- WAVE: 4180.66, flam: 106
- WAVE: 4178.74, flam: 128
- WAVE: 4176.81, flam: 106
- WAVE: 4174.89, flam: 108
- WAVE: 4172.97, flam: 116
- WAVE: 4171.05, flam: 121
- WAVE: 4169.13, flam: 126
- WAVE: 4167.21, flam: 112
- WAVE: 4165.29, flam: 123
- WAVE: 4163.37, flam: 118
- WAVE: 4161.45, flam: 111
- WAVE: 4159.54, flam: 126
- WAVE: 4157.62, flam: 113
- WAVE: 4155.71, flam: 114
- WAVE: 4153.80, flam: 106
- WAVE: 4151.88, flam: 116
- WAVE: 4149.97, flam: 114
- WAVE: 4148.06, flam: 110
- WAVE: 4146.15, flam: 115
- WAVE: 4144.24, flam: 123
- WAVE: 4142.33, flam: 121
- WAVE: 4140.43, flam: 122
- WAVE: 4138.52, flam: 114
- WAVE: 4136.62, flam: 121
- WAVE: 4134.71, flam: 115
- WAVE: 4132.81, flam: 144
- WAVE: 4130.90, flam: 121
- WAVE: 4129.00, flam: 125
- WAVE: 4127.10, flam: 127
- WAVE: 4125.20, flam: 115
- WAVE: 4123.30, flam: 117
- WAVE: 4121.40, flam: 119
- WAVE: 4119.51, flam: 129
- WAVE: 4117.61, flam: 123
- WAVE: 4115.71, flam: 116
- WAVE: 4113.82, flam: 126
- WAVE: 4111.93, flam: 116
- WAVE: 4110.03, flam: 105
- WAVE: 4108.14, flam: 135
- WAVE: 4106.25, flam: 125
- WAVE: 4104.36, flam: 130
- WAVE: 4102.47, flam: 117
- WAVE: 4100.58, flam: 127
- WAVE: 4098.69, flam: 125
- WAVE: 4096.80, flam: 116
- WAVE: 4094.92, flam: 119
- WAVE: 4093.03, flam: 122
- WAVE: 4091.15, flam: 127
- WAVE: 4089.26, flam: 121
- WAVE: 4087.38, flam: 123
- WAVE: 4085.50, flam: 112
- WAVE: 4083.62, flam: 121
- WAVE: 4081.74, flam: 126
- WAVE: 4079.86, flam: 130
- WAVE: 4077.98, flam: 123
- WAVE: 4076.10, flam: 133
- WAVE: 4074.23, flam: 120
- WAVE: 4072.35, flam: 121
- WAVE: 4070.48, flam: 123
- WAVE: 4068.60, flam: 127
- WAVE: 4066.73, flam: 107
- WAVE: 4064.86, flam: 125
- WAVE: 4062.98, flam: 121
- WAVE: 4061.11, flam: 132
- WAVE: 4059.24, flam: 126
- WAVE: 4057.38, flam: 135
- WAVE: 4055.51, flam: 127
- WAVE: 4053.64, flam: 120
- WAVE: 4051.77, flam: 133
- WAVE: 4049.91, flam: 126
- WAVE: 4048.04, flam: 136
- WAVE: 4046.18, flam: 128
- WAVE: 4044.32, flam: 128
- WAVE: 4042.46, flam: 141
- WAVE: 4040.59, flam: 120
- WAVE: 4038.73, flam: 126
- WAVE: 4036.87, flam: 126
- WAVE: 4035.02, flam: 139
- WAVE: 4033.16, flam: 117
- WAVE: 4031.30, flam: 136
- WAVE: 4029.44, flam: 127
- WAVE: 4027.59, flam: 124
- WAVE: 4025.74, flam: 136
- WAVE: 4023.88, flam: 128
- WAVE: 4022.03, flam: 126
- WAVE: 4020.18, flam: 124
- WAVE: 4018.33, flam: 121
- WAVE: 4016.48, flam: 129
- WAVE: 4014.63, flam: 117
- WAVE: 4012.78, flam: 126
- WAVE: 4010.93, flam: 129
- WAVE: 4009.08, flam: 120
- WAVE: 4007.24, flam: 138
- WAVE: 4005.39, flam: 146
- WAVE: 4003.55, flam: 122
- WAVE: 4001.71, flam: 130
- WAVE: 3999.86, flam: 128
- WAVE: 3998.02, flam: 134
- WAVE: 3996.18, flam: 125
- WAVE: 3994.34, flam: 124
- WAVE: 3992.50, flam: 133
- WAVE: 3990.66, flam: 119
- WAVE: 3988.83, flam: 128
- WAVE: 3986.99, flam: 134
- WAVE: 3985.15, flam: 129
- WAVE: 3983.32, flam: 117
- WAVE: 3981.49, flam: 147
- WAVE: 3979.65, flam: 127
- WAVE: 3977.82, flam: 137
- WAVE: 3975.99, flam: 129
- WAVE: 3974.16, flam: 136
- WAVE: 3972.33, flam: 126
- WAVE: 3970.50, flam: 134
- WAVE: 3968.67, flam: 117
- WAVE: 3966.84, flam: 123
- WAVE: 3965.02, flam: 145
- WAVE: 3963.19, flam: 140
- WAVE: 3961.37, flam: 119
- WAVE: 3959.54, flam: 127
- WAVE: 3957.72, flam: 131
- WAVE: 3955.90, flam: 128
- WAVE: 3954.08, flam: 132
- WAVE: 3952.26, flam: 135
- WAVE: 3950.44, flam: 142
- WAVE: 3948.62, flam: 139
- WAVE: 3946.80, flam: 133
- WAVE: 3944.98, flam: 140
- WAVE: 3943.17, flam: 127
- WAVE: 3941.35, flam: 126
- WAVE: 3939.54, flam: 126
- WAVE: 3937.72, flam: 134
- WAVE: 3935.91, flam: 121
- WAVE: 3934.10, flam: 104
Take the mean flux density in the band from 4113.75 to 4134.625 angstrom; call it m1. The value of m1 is 123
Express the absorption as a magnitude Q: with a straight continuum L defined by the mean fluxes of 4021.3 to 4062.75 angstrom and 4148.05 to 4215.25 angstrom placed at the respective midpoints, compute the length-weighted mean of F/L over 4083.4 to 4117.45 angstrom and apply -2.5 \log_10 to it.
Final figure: 0.02 mag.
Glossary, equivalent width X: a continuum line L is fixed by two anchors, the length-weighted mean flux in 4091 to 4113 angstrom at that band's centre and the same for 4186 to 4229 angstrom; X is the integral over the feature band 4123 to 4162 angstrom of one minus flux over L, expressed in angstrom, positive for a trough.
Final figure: 0.6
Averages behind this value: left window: 122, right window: 118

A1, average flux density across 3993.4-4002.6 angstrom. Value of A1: 128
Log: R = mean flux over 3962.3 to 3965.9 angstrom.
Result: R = 142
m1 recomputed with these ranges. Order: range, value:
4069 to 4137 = 123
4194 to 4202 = 115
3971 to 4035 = 129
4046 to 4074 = 126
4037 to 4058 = 129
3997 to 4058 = 129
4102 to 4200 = 119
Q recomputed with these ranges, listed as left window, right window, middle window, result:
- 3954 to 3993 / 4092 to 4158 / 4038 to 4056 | -0.03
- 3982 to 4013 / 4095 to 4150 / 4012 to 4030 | 0.01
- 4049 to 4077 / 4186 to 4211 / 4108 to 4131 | 0.01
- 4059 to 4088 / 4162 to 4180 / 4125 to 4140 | -0.03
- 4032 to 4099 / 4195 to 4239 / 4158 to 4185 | 0.02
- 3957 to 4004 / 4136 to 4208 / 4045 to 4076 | -0.01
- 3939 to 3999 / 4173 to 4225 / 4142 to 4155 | 0.05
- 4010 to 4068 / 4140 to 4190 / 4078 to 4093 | 0.00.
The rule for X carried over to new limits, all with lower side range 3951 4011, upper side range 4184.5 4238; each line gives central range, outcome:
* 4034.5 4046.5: -0.2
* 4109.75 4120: 0.3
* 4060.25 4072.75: 0.3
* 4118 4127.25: 0.1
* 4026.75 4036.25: -0.1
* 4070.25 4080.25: 0.0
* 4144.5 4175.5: 1.2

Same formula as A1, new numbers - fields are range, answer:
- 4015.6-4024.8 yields 126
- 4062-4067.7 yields 118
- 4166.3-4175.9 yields 117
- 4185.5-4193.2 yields 117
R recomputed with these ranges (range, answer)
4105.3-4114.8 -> 121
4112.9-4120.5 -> 124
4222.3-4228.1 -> 113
